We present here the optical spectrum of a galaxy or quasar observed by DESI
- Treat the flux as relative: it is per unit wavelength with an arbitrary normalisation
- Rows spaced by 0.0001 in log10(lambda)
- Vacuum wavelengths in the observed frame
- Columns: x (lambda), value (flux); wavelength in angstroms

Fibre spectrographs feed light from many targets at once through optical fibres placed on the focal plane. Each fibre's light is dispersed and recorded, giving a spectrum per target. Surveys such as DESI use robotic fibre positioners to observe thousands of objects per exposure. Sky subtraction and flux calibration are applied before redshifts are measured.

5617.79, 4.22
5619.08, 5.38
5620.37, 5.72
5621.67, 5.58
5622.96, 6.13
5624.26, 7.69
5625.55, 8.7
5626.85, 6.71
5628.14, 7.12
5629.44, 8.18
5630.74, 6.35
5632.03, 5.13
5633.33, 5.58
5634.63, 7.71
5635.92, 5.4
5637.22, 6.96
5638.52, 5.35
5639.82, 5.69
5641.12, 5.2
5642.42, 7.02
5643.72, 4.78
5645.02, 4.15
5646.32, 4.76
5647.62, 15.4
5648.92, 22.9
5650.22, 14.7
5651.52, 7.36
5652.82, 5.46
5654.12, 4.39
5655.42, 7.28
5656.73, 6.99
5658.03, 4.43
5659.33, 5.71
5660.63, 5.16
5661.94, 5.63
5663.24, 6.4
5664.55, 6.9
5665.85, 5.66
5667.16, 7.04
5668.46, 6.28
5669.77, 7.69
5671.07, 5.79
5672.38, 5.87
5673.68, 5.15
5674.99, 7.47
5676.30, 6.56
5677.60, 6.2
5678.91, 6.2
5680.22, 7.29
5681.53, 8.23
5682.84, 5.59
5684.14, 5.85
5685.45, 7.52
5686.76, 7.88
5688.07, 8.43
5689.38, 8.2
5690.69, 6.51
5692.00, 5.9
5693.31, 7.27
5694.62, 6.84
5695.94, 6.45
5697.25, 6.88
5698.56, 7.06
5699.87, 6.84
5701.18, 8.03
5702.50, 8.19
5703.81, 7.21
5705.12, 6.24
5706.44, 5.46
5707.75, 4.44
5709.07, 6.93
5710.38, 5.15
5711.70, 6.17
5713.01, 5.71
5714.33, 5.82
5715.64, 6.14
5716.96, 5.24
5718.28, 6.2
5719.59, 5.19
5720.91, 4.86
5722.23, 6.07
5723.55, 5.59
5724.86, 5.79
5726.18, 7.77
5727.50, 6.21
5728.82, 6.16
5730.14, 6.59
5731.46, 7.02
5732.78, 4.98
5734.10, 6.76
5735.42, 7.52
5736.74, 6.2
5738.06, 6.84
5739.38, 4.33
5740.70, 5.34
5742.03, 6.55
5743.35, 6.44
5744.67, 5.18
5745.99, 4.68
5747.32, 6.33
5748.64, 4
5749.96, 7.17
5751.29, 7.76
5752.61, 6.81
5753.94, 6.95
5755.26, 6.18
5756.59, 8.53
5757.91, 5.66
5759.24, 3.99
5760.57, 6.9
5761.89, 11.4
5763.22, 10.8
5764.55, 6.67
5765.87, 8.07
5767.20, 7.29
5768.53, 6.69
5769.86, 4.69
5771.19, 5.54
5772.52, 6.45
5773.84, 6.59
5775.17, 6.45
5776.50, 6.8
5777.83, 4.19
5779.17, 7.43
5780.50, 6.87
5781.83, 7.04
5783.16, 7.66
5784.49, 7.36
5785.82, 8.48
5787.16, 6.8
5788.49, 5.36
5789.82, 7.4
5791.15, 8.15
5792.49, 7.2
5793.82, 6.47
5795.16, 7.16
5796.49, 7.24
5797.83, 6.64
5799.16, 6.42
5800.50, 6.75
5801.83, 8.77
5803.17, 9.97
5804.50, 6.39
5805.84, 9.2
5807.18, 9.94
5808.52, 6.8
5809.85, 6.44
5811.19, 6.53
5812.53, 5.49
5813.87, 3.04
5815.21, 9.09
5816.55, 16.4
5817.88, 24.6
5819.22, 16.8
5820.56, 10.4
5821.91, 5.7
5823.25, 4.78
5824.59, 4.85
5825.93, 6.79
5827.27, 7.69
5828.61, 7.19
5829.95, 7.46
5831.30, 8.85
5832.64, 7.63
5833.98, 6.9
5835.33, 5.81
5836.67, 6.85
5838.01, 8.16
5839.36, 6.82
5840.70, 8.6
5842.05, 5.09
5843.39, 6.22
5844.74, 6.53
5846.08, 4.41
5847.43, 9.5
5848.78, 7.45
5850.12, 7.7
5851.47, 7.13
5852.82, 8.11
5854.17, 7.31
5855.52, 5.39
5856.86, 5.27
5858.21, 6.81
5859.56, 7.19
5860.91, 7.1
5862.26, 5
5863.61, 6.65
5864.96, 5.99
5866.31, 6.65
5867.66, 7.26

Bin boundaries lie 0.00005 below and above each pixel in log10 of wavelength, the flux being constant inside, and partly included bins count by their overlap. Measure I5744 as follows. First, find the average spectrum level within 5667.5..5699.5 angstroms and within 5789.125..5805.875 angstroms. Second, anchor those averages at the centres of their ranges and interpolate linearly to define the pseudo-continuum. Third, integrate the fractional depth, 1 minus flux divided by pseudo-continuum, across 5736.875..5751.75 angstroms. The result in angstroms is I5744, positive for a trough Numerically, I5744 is 2.7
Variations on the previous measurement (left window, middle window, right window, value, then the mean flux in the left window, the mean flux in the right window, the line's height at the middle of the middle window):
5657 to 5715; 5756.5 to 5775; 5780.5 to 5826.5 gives 1.5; 6.51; 8.17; 7.63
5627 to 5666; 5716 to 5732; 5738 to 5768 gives 1.8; 7.14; 6.69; 6.81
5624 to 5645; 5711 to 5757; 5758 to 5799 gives 4.4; 6.38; 6.97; 6.79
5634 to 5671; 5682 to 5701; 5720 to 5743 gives -0.9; 7.21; 6.14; 6.68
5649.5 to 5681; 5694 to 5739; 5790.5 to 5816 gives 3.7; 6.61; 7.29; 6.86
